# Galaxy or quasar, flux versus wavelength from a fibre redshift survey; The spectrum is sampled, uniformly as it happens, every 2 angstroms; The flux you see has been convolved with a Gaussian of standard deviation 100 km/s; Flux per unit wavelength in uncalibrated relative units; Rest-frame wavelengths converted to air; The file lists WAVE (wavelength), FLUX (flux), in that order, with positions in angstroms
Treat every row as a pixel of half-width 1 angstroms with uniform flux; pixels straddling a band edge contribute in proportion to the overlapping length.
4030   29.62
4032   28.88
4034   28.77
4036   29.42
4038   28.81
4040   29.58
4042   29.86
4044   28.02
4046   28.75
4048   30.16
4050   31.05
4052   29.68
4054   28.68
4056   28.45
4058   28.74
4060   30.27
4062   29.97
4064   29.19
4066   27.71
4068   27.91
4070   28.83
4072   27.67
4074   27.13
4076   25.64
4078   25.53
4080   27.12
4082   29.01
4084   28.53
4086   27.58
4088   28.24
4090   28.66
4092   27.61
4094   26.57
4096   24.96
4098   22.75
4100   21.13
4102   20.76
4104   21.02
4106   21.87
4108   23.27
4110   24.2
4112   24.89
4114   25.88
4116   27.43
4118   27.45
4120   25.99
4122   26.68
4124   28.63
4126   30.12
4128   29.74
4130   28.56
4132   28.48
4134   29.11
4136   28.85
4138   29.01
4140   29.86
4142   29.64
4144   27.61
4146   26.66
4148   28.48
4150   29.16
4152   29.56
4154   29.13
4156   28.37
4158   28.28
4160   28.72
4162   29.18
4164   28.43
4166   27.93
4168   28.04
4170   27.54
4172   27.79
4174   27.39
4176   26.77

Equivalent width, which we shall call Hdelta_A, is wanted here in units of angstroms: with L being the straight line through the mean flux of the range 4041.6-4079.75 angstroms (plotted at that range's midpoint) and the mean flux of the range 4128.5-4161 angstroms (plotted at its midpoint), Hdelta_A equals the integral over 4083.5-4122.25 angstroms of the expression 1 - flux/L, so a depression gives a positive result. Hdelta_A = 4.65 angstroms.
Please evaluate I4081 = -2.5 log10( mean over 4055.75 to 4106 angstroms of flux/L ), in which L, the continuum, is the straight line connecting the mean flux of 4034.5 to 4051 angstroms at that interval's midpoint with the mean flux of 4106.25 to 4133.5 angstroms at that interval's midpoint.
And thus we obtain 0.060 mag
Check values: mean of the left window 29.4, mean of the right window 26.9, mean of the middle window 26.7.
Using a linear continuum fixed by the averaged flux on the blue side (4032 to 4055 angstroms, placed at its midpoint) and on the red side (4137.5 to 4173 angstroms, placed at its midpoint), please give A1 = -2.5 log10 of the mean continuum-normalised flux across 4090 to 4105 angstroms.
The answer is 0.21 mag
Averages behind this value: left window 29.3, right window 28.5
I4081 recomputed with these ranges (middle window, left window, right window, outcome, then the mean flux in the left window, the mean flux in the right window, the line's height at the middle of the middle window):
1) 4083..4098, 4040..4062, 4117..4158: 0.07 mag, 29.4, 28.5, 29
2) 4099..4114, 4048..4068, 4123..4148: 0.27 mag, 29.3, 28.8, 29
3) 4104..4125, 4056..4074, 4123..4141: 0.14 mag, 28.7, 29.2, 29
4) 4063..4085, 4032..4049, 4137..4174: 0.05 mag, 29.2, 28.5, 29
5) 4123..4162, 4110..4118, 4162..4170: -0.06 mag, 26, 28.2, 27.2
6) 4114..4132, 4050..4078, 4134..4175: 0.02 mag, 28.4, 28.5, 28.5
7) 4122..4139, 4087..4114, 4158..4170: -0.11 mag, 24.4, 28.4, 26.3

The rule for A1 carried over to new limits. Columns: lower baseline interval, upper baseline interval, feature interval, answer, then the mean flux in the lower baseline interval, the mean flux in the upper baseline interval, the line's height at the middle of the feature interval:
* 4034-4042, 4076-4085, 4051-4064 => -0.03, 29.3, 27.3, 28.4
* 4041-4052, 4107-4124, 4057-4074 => 0.00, 29.6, 25.9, 28.6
